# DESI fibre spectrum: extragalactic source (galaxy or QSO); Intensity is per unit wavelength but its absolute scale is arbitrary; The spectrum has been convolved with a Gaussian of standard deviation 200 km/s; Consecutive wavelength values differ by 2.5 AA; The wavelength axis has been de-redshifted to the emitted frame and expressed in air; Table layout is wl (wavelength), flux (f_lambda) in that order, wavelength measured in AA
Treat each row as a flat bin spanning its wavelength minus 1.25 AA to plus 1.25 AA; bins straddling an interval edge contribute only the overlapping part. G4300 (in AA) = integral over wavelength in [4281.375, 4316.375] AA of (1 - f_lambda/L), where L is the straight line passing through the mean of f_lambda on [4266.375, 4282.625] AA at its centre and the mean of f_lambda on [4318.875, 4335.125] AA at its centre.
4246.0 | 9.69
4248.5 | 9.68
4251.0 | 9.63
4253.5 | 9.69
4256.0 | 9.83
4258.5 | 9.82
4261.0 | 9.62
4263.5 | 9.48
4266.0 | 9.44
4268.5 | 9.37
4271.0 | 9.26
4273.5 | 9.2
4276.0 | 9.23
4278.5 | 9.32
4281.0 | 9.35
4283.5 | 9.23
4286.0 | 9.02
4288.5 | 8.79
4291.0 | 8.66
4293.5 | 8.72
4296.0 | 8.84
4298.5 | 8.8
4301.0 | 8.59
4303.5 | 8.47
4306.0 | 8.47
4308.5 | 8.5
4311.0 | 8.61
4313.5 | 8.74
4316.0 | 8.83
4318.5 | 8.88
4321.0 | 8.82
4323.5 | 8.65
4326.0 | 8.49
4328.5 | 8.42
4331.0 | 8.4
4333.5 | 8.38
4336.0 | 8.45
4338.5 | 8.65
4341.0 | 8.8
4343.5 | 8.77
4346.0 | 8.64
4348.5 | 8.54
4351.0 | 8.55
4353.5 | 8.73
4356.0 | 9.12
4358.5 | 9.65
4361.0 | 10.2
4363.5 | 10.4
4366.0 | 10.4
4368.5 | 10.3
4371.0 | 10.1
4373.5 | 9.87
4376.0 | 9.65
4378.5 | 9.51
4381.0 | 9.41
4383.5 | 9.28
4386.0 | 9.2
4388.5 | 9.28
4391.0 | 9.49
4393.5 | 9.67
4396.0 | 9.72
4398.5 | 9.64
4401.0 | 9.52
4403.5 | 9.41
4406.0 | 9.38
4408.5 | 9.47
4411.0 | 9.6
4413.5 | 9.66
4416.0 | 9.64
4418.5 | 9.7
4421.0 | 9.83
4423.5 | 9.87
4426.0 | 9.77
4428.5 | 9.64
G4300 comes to 0.78 AA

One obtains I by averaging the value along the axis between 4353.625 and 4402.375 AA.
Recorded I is 9.68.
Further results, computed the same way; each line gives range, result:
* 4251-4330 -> 9.01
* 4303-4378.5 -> 9.03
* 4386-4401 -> 9.53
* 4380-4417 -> 9.49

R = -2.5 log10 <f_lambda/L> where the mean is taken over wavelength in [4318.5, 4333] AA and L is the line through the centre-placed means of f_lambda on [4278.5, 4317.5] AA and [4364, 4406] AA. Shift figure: 0.06 mag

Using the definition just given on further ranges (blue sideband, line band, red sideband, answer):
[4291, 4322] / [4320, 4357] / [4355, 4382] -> 0.082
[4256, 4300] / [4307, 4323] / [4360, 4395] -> 0.082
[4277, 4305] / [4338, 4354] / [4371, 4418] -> 0.069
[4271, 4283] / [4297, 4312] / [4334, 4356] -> 0.055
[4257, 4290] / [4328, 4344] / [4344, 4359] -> 0.047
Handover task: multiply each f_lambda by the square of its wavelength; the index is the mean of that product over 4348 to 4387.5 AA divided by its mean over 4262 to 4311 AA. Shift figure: 1.1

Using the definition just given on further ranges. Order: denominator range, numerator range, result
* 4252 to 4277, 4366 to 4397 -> 1.07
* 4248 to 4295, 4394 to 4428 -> 1.10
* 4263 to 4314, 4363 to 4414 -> 1.13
